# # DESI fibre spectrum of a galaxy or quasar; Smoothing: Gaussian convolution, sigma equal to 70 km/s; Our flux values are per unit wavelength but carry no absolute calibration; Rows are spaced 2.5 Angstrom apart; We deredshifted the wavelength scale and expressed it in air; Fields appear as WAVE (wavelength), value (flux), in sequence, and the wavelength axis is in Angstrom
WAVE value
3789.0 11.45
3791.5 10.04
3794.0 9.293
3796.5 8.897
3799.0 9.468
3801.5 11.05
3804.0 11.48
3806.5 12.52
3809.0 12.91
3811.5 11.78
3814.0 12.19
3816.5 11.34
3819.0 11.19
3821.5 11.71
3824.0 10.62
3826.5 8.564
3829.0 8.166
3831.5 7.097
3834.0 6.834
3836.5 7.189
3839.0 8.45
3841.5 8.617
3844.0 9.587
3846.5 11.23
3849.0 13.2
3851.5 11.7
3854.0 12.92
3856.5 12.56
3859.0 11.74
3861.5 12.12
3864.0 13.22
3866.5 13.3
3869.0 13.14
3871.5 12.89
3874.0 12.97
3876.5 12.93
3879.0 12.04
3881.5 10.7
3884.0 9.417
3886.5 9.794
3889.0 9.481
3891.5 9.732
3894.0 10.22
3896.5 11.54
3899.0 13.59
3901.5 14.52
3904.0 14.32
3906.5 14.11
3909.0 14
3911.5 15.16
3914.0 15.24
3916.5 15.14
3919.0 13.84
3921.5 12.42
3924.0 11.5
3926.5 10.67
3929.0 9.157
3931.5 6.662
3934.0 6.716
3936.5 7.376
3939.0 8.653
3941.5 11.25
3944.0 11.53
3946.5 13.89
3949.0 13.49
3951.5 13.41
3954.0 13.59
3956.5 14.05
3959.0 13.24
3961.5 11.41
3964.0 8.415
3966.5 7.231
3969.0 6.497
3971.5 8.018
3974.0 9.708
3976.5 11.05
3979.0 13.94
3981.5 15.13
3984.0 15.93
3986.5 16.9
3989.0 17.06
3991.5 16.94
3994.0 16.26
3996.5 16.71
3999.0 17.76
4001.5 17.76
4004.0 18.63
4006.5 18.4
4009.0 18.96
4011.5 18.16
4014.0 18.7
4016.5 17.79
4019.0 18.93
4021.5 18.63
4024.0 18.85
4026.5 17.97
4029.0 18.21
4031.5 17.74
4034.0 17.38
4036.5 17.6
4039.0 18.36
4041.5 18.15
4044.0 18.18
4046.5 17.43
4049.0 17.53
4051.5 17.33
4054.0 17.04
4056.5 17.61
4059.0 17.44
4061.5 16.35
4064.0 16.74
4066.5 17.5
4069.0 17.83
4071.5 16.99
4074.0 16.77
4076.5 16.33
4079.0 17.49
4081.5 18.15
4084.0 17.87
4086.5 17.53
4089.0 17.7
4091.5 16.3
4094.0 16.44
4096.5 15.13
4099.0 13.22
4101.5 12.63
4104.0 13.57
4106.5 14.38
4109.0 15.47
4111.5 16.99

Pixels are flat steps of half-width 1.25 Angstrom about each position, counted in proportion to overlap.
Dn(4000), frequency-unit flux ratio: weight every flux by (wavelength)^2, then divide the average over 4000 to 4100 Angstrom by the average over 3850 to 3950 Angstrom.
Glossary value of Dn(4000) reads 1.59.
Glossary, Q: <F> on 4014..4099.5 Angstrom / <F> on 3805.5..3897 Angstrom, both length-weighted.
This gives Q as 1.6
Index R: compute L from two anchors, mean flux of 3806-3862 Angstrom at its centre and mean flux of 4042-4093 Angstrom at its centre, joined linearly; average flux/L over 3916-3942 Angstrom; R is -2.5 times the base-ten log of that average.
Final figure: 0.29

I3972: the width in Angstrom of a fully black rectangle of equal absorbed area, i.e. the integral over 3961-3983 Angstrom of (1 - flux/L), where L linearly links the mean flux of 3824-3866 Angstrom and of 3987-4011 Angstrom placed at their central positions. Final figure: 8.3 Angstrom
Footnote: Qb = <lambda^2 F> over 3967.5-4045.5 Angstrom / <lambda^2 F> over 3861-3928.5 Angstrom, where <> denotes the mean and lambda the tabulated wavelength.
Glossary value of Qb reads 1.4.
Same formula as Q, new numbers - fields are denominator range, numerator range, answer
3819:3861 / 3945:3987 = 1.19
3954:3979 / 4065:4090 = 1.68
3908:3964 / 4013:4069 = 1.50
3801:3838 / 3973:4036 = 1.65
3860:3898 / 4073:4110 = 1.38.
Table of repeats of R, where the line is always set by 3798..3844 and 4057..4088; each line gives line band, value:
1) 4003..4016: -0.20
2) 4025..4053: -0.10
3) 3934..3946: 0.36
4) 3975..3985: 0.06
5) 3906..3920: -0.15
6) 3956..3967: 0.28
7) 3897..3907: -0.13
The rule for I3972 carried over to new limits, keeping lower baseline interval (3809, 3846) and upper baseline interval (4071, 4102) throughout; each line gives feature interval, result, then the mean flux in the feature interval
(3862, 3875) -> -2.80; 13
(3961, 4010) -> -0.96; 14.2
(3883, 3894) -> 1.55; 9.68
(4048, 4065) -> -1.64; 17.1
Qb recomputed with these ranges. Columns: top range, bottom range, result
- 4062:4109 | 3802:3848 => 1.83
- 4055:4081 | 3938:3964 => 1.48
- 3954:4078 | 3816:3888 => 1.61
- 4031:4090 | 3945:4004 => 1.35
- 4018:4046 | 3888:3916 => 1.49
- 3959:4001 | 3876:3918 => 1.10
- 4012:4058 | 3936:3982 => 1.67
